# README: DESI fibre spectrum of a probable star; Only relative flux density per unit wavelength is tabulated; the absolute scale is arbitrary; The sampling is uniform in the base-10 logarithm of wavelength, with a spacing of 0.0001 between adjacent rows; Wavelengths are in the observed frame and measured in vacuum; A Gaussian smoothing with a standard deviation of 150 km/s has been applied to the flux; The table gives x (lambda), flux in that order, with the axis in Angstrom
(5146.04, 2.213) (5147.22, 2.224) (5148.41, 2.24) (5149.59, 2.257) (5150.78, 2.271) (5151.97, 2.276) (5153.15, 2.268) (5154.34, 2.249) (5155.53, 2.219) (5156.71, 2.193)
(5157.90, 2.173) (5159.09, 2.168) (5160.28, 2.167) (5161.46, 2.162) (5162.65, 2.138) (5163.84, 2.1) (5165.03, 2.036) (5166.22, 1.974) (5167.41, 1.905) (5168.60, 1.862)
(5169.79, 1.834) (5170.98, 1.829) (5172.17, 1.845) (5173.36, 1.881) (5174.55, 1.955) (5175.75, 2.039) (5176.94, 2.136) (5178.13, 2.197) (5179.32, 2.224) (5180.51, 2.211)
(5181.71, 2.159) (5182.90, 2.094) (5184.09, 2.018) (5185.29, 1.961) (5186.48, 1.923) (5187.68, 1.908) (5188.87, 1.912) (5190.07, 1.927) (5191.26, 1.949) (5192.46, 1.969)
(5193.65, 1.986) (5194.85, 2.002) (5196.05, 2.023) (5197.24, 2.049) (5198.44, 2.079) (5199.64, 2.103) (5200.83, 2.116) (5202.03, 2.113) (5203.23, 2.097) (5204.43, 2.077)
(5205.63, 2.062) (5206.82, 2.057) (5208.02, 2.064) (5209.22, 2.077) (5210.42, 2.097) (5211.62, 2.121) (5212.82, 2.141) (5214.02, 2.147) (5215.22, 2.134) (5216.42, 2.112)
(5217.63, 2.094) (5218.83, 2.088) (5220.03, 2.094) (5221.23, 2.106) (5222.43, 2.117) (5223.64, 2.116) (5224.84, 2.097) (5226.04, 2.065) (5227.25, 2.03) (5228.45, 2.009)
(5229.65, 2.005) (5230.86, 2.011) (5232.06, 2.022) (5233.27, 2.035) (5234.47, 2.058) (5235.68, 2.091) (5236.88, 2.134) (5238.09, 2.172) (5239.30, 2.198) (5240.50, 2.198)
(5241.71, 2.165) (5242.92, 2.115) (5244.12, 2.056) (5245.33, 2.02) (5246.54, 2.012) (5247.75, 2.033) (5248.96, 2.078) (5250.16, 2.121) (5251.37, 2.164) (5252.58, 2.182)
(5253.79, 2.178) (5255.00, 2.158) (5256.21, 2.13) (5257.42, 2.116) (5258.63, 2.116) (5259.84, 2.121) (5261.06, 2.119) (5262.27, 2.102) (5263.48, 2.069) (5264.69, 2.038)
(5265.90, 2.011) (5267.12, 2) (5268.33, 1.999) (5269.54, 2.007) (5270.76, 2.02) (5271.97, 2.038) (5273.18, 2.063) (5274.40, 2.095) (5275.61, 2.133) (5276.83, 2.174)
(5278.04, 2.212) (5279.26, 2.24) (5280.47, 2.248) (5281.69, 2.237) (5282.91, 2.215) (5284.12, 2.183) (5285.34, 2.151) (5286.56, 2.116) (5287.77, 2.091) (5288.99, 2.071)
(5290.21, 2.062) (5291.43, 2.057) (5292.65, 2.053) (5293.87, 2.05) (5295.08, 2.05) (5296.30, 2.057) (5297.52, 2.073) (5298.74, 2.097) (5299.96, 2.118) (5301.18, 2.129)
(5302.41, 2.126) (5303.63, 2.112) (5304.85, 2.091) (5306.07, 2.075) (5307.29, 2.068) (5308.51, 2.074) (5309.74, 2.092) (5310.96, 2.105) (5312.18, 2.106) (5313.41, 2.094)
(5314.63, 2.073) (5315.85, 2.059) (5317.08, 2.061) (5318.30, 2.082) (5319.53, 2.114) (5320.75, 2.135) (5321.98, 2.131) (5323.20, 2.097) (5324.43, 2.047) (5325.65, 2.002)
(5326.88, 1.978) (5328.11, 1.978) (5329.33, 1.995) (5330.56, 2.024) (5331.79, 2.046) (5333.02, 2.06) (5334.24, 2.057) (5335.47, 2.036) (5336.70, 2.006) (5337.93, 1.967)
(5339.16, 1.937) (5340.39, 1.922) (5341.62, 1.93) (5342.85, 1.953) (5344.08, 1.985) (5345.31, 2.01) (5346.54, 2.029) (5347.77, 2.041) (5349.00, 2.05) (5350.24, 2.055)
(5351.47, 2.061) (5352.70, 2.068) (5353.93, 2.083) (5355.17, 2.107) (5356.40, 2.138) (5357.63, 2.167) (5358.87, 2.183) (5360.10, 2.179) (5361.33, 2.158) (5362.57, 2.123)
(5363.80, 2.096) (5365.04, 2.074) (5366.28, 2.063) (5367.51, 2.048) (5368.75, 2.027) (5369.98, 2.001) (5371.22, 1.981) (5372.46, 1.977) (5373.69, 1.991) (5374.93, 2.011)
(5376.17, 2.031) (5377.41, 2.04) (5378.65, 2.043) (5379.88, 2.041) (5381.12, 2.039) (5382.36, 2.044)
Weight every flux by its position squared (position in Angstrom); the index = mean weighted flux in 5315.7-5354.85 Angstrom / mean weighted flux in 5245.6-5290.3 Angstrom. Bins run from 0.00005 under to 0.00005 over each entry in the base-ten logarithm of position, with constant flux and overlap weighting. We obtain 0.99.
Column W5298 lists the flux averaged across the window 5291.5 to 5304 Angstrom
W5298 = 2.08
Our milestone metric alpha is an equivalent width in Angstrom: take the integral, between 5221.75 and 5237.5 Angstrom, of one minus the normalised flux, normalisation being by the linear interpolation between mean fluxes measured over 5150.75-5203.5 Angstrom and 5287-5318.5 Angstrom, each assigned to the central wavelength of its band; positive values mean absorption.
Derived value 0.1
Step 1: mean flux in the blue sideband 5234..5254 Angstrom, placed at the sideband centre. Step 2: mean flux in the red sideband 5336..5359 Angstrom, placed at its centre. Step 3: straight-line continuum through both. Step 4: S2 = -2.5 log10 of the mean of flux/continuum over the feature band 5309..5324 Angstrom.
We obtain -0.019 mag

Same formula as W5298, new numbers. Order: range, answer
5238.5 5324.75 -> 2.1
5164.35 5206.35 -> 2.01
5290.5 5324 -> 2.09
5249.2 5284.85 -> 2.12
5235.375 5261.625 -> 2.12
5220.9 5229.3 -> 2.07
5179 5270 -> 2.08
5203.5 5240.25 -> 2.09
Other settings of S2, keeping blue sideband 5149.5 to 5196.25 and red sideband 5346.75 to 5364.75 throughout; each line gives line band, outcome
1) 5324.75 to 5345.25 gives 0.06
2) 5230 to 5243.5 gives -0.02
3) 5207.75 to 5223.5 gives -0.02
